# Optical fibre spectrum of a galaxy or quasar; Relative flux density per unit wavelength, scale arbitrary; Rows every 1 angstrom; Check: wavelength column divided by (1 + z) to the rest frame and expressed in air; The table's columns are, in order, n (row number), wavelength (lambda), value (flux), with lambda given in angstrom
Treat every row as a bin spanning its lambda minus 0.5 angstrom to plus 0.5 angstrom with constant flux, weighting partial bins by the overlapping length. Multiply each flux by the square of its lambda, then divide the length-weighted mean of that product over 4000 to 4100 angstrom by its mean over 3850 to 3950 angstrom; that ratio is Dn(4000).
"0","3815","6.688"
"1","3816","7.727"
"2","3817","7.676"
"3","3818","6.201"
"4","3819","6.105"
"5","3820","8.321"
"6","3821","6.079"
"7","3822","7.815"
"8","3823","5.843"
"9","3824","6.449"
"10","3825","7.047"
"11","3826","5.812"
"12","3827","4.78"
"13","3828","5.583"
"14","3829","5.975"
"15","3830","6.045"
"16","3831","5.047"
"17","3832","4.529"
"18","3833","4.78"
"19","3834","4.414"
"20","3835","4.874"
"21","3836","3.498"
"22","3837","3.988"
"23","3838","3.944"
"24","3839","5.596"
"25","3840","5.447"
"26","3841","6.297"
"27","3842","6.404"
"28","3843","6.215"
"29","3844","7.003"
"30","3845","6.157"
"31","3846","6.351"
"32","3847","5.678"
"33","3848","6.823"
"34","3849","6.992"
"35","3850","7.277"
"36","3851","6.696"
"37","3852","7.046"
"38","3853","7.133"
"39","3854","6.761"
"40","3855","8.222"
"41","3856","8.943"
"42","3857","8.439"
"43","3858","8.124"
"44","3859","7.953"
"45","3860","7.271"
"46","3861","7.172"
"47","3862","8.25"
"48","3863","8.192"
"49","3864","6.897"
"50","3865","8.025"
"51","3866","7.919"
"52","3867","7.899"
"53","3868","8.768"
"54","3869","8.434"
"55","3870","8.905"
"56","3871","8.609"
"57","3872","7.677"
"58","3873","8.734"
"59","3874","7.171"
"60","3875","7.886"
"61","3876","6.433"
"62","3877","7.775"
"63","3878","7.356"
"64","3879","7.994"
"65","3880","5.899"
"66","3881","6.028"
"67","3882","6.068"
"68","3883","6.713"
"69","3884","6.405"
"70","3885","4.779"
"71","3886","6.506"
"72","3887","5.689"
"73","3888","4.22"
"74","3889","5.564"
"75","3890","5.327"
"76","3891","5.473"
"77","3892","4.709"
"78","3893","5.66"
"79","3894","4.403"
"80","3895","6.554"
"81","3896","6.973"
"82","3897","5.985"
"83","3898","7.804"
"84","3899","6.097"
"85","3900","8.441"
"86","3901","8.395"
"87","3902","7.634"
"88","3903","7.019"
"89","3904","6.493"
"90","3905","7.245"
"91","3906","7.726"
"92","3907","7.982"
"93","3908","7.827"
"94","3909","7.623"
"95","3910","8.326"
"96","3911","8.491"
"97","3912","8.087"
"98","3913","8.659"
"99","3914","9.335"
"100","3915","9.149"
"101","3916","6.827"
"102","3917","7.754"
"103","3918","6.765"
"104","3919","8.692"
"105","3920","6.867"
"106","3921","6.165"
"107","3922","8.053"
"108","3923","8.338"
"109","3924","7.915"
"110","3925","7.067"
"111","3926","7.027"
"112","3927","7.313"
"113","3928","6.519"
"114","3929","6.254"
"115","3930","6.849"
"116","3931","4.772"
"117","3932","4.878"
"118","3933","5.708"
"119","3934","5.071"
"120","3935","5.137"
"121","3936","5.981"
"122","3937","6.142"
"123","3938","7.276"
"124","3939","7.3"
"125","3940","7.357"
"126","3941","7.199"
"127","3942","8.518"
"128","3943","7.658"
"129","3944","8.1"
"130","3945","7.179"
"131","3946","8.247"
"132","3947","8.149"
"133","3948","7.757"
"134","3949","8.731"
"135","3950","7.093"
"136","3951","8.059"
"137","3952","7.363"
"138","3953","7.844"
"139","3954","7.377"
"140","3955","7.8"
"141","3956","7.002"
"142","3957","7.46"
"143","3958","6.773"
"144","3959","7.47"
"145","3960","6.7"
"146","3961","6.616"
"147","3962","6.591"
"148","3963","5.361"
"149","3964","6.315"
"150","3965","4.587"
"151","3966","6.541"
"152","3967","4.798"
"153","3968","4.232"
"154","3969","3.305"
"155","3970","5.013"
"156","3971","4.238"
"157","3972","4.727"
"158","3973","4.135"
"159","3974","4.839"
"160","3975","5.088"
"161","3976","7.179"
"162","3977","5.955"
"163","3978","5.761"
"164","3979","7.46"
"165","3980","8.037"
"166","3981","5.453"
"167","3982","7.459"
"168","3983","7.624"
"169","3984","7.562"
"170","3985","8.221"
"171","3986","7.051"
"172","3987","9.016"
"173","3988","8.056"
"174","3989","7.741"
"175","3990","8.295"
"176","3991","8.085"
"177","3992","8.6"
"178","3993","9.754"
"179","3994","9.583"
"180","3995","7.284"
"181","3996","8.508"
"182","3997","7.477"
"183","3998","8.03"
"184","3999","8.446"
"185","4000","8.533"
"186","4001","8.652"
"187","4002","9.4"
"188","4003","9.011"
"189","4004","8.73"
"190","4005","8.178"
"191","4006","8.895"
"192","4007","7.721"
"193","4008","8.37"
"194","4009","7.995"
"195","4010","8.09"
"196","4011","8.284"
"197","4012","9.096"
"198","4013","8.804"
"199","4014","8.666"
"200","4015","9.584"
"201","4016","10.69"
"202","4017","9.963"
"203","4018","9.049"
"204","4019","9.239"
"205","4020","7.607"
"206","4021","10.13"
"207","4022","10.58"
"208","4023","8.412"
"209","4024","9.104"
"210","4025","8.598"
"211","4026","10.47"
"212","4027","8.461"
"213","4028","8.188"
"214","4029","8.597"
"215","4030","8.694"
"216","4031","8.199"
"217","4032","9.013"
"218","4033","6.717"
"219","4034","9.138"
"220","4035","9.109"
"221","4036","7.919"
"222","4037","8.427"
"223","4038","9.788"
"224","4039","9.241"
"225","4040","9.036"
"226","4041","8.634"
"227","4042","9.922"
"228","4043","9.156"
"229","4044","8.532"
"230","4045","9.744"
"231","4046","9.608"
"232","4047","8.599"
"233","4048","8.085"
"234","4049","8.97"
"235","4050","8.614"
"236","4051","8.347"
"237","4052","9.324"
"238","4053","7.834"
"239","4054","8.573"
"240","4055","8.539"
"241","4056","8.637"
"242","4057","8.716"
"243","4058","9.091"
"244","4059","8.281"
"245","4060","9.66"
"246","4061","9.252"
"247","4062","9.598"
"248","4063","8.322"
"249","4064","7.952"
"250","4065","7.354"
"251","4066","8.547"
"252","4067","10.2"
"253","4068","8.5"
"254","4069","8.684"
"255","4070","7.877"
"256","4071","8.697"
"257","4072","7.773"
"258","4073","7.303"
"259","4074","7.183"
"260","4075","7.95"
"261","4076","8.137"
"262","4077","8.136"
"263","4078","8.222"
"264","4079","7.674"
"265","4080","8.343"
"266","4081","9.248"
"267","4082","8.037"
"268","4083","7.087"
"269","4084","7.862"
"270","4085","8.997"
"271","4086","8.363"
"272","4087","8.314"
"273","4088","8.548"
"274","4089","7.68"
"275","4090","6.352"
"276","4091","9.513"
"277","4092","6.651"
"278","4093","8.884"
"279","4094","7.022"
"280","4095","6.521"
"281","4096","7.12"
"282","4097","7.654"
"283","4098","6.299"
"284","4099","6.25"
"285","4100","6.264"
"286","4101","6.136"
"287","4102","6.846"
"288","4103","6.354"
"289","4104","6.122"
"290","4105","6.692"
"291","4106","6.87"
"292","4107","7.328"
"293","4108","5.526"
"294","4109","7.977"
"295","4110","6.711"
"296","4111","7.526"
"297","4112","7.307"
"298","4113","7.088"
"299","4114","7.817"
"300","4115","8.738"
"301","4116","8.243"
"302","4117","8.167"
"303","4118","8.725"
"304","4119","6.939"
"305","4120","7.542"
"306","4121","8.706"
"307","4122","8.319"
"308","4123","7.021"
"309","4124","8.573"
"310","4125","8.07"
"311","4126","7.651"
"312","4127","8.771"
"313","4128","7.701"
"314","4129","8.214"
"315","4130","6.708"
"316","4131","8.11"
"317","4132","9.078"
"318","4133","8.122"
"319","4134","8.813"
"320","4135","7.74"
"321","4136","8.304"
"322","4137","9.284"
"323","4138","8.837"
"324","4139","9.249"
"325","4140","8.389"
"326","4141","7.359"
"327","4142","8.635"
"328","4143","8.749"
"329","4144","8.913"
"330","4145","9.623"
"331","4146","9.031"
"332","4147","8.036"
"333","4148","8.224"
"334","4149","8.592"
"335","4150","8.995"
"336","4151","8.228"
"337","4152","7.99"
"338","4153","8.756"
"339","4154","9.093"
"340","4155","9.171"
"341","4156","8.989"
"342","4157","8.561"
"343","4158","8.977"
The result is 1.28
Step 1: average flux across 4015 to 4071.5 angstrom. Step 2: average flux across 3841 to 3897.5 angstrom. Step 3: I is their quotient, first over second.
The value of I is 1.3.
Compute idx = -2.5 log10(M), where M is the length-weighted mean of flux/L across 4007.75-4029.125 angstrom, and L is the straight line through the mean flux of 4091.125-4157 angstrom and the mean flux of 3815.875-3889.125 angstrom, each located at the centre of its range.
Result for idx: -0.21 mag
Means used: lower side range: 6.67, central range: 9.01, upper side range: 7.88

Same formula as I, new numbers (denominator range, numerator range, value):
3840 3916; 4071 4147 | 1.09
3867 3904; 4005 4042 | 1.30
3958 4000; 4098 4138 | 1.12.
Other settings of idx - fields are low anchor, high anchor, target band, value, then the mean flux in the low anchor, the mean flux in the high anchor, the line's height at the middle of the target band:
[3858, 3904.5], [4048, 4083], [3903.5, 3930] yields -0.05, 6.97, 8.43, 7.25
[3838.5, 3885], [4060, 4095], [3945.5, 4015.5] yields 0.06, 7.23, 8.18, 7.76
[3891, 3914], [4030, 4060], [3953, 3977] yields 0.32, 7.2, 8.77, 7.89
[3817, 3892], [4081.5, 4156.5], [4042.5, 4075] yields -0.13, 6.6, 7.89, 7.6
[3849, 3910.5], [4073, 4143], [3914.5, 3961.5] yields 0.02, 7.14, 7.75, 7.3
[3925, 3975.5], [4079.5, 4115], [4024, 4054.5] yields -0.25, 6.46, 7.37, 7.01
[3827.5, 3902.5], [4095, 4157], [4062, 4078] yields -0.08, 6.63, 7.9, 7.63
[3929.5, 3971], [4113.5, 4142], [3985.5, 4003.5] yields -0.20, 6.61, 8.19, 7.01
